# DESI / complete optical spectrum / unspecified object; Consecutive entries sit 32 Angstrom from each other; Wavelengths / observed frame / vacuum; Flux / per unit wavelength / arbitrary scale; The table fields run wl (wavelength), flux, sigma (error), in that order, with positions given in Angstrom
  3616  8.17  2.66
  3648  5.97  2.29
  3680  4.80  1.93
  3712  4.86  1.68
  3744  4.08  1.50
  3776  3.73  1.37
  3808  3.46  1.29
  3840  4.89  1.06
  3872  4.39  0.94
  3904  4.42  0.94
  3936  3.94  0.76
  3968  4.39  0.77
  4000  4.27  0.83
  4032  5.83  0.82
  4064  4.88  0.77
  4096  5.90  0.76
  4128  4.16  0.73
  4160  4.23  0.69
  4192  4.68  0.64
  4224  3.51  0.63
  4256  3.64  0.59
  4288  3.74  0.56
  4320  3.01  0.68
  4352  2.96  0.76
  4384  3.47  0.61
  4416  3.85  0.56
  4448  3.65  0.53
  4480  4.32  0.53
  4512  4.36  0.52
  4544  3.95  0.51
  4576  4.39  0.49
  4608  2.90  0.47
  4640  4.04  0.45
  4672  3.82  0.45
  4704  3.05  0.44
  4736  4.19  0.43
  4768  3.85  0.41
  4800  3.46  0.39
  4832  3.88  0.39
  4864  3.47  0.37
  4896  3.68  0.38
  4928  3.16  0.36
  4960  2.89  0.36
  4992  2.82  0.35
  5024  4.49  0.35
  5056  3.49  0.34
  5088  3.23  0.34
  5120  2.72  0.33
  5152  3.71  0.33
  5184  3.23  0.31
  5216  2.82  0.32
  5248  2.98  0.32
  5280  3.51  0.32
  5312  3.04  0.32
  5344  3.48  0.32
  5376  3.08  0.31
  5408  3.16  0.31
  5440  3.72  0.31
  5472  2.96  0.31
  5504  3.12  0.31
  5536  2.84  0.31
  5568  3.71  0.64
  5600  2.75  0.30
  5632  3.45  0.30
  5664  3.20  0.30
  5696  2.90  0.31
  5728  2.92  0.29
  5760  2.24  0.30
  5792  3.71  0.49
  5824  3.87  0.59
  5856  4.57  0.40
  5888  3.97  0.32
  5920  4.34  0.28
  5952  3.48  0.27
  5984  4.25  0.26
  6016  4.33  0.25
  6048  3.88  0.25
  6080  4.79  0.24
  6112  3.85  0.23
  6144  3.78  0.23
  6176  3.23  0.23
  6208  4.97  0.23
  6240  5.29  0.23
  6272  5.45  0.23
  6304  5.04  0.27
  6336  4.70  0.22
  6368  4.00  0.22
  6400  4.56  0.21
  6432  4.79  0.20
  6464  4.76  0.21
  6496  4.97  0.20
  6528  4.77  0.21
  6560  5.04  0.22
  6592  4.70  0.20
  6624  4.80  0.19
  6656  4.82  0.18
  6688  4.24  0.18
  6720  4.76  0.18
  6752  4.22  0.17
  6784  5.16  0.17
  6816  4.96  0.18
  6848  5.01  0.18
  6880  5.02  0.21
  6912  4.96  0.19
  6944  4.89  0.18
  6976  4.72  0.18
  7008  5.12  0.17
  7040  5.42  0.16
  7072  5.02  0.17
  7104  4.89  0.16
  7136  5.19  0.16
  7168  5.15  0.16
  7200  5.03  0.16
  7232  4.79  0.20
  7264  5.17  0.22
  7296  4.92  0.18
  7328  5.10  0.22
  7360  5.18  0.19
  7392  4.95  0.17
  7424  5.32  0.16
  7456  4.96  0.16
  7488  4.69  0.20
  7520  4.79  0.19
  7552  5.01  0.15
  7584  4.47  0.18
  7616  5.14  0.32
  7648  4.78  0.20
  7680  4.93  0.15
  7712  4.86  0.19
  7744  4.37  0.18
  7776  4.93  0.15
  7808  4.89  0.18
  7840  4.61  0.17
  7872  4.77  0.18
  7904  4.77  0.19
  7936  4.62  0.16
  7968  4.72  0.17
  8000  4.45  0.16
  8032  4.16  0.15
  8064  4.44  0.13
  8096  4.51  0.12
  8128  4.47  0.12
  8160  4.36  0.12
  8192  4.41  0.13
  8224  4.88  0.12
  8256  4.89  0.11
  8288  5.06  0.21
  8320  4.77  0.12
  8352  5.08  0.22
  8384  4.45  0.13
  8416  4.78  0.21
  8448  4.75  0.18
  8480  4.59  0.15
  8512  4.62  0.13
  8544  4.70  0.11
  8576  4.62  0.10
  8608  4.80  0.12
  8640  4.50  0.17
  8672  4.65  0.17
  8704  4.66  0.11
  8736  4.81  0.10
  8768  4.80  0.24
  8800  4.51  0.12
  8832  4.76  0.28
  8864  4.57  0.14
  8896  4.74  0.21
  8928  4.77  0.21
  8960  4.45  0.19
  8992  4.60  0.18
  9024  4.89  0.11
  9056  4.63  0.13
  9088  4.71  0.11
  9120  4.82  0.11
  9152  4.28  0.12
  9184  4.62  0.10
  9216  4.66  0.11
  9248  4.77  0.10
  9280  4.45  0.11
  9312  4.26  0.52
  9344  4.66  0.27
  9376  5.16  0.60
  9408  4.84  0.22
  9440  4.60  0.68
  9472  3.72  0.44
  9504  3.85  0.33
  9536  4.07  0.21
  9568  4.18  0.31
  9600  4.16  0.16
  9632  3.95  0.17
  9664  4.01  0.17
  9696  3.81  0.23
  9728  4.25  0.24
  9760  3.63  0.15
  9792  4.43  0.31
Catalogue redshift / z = 0.552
